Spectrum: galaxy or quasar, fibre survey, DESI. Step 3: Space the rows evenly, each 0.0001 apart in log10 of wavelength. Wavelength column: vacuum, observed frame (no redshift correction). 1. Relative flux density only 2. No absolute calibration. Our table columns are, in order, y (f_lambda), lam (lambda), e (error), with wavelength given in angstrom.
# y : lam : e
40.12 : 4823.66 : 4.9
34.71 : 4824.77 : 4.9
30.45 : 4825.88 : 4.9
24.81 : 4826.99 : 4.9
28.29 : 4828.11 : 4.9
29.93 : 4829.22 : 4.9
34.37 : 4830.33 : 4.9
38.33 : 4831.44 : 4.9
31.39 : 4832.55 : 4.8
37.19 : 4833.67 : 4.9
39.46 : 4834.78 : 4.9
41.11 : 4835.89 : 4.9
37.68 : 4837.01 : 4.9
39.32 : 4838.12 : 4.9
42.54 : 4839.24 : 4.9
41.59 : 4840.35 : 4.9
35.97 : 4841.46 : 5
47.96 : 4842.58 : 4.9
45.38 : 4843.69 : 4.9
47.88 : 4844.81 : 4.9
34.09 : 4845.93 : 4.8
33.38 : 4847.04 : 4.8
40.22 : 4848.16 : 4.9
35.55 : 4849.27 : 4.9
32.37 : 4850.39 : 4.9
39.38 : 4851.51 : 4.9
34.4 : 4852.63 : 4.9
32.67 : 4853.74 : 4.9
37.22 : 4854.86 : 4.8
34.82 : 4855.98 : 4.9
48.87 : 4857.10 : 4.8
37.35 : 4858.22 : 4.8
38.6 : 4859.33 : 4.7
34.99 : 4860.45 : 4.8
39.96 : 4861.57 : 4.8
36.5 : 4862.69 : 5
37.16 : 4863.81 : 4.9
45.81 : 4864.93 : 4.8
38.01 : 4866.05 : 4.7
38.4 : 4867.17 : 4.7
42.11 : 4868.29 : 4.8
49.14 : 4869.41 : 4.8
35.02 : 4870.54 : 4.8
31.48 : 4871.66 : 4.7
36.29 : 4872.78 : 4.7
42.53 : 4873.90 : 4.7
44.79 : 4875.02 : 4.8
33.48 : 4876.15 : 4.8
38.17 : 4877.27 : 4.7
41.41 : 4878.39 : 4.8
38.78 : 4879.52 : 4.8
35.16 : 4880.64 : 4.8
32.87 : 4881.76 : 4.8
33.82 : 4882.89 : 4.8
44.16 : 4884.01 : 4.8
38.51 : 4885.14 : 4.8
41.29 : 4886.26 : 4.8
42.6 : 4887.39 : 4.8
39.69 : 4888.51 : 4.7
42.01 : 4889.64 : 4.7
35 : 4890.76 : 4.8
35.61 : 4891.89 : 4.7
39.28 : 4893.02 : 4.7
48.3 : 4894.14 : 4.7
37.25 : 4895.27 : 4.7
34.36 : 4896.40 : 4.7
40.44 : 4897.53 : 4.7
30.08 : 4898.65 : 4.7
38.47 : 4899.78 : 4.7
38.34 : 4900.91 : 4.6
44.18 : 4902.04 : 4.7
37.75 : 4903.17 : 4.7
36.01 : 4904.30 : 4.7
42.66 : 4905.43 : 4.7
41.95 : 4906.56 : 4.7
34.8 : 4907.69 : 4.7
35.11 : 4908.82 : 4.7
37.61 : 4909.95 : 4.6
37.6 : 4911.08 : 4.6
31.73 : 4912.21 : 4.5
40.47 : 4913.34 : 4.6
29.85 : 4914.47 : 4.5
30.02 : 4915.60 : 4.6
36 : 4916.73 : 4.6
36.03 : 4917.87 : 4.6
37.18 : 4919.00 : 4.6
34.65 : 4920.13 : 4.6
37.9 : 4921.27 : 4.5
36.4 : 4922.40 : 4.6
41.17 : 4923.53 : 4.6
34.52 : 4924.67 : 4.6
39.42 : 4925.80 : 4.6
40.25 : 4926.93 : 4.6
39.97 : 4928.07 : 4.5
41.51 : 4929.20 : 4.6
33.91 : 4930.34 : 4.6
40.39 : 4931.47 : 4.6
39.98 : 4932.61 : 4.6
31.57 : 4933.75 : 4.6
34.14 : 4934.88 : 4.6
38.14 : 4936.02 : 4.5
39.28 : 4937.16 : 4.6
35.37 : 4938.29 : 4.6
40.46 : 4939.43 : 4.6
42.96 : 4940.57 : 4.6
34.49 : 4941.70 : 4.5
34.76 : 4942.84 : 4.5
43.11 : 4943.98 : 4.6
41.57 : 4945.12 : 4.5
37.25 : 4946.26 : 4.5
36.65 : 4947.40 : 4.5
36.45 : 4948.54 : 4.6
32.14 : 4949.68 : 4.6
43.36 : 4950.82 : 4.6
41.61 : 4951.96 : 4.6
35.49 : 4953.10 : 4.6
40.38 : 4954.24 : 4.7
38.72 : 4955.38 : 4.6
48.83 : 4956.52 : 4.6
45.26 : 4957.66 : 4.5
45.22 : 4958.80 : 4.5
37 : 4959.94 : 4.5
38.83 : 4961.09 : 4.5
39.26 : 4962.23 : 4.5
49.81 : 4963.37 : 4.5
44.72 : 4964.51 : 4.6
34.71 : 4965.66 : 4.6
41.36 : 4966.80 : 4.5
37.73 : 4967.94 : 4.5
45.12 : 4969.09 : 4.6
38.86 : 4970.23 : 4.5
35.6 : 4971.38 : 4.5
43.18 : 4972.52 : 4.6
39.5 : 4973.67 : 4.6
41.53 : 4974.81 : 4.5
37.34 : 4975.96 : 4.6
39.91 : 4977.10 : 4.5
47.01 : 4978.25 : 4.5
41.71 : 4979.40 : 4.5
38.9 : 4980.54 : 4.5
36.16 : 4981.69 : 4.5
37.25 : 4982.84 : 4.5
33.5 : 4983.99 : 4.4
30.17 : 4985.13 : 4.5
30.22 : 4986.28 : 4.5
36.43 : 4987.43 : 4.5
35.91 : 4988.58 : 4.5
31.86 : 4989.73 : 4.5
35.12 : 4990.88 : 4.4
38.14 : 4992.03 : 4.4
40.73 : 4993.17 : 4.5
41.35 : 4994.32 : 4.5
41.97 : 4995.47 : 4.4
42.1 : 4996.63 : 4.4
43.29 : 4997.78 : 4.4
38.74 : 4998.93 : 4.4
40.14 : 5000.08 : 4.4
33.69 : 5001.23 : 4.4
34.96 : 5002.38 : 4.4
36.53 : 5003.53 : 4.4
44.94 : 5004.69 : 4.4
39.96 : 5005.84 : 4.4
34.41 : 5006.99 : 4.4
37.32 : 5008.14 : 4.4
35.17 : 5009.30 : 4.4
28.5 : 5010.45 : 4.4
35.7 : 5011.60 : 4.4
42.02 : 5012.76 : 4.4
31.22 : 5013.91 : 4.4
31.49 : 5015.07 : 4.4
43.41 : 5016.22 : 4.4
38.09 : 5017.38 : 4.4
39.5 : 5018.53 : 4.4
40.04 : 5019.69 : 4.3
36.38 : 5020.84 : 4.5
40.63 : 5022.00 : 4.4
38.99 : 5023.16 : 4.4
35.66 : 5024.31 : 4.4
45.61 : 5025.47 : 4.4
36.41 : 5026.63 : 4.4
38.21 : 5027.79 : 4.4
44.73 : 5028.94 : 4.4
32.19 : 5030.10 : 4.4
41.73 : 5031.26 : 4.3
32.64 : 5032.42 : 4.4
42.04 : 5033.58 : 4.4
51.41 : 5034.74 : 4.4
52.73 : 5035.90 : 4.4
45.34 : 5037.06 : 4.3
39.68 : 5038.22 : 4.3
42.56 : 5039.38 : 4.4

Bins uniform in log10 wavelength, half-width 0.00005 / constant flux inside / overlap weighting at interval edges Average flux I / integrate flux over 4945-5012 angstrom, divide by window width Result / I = 38.8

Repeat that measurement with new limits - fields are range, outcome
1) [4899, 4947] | 37.6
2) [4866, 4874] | 39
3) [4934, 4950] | 37.6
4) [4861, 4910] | 38.8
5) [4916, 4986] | 38.9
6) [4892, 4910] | 38.5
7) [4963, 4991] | 38.5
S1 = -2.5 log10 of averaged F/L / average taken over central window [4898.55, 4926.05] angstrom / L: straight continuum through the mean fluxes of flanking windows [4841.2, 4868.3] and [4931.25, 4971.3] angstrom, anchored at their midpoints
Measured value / 0.07 mag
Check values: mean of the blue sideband 38.7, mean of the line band 36.9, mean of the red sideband 39.5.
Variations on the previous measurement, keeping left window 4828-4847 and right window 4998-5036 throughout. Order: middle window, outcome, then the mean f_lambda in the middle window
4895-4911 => 0.02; 37.8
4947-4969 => -0.06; 40.5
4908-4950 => 0.04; 37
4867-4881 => -0.02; 39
